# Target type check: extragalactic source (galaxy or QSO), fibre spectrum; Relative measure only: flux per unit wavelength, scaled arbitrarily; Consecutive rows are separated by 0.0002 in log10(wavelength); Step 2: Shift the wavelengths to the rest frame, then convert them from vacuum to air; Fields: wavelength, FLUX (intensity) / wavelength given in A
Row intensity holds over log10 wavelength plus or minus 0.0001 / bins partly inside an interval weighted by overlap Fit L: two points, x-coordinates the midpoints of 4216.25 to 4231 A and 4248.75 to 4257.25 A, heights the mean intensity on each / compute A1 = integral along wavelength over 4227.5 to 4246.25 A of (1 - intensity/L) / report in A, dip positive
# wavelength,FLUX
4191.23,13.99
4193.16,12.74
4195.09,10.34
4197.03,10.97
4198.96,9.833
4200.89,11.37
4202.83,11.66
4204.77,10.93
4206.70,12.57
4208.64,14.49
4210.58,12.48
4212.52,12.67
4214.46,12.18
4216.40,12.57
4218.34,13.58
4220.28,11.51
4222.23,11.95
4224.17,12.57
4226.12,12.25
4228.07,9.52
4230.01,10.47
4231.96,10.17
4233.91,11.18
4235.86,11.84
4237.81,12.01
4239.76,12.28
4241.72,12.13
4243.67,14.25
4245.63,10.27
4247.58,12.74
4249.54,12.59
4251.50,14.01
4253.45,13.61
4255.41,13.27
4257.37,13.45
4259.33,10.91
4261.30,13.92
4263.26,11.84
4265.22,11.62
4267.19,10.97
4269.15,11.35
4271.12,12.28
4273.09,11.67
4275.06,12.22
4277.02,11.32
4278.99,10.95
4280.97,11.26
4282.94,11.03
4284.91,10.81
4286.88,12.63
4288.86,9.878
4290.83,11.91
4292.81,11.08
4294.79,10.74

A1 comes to 1.6 A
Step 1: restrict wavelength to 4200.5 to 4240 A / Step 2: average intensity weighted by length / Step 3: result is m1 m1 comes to 11.9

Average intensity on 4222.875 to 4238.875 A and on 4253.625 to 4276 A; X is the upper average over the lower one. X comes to 1.08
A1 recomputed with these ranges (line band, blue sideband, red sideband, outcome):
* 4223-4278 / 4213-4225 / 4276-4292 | -0.93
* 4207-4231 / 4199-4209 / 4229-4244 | -0.86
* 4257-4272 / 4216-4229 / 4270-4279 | -0.23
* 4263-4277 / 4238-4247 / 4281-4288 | 0.04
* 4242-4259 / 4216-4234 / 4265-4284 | -2.07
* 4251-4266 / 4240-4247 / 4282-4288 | -1.05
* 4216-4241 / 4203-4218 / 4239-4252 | 1.76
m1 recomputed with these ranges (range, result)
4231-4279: 12.1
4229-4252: 11.9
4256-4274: 12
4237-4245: 12.6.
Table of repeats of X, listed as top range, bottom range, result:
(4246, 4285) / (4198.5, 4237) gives 1.02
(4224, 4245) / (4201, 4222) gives 0.94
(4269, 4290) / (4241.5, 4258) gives 0.88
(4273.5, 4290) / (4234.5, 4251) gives 0.92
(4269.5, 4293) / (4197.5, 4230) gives 0.96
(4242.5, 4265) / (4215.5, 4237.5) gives 1.10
